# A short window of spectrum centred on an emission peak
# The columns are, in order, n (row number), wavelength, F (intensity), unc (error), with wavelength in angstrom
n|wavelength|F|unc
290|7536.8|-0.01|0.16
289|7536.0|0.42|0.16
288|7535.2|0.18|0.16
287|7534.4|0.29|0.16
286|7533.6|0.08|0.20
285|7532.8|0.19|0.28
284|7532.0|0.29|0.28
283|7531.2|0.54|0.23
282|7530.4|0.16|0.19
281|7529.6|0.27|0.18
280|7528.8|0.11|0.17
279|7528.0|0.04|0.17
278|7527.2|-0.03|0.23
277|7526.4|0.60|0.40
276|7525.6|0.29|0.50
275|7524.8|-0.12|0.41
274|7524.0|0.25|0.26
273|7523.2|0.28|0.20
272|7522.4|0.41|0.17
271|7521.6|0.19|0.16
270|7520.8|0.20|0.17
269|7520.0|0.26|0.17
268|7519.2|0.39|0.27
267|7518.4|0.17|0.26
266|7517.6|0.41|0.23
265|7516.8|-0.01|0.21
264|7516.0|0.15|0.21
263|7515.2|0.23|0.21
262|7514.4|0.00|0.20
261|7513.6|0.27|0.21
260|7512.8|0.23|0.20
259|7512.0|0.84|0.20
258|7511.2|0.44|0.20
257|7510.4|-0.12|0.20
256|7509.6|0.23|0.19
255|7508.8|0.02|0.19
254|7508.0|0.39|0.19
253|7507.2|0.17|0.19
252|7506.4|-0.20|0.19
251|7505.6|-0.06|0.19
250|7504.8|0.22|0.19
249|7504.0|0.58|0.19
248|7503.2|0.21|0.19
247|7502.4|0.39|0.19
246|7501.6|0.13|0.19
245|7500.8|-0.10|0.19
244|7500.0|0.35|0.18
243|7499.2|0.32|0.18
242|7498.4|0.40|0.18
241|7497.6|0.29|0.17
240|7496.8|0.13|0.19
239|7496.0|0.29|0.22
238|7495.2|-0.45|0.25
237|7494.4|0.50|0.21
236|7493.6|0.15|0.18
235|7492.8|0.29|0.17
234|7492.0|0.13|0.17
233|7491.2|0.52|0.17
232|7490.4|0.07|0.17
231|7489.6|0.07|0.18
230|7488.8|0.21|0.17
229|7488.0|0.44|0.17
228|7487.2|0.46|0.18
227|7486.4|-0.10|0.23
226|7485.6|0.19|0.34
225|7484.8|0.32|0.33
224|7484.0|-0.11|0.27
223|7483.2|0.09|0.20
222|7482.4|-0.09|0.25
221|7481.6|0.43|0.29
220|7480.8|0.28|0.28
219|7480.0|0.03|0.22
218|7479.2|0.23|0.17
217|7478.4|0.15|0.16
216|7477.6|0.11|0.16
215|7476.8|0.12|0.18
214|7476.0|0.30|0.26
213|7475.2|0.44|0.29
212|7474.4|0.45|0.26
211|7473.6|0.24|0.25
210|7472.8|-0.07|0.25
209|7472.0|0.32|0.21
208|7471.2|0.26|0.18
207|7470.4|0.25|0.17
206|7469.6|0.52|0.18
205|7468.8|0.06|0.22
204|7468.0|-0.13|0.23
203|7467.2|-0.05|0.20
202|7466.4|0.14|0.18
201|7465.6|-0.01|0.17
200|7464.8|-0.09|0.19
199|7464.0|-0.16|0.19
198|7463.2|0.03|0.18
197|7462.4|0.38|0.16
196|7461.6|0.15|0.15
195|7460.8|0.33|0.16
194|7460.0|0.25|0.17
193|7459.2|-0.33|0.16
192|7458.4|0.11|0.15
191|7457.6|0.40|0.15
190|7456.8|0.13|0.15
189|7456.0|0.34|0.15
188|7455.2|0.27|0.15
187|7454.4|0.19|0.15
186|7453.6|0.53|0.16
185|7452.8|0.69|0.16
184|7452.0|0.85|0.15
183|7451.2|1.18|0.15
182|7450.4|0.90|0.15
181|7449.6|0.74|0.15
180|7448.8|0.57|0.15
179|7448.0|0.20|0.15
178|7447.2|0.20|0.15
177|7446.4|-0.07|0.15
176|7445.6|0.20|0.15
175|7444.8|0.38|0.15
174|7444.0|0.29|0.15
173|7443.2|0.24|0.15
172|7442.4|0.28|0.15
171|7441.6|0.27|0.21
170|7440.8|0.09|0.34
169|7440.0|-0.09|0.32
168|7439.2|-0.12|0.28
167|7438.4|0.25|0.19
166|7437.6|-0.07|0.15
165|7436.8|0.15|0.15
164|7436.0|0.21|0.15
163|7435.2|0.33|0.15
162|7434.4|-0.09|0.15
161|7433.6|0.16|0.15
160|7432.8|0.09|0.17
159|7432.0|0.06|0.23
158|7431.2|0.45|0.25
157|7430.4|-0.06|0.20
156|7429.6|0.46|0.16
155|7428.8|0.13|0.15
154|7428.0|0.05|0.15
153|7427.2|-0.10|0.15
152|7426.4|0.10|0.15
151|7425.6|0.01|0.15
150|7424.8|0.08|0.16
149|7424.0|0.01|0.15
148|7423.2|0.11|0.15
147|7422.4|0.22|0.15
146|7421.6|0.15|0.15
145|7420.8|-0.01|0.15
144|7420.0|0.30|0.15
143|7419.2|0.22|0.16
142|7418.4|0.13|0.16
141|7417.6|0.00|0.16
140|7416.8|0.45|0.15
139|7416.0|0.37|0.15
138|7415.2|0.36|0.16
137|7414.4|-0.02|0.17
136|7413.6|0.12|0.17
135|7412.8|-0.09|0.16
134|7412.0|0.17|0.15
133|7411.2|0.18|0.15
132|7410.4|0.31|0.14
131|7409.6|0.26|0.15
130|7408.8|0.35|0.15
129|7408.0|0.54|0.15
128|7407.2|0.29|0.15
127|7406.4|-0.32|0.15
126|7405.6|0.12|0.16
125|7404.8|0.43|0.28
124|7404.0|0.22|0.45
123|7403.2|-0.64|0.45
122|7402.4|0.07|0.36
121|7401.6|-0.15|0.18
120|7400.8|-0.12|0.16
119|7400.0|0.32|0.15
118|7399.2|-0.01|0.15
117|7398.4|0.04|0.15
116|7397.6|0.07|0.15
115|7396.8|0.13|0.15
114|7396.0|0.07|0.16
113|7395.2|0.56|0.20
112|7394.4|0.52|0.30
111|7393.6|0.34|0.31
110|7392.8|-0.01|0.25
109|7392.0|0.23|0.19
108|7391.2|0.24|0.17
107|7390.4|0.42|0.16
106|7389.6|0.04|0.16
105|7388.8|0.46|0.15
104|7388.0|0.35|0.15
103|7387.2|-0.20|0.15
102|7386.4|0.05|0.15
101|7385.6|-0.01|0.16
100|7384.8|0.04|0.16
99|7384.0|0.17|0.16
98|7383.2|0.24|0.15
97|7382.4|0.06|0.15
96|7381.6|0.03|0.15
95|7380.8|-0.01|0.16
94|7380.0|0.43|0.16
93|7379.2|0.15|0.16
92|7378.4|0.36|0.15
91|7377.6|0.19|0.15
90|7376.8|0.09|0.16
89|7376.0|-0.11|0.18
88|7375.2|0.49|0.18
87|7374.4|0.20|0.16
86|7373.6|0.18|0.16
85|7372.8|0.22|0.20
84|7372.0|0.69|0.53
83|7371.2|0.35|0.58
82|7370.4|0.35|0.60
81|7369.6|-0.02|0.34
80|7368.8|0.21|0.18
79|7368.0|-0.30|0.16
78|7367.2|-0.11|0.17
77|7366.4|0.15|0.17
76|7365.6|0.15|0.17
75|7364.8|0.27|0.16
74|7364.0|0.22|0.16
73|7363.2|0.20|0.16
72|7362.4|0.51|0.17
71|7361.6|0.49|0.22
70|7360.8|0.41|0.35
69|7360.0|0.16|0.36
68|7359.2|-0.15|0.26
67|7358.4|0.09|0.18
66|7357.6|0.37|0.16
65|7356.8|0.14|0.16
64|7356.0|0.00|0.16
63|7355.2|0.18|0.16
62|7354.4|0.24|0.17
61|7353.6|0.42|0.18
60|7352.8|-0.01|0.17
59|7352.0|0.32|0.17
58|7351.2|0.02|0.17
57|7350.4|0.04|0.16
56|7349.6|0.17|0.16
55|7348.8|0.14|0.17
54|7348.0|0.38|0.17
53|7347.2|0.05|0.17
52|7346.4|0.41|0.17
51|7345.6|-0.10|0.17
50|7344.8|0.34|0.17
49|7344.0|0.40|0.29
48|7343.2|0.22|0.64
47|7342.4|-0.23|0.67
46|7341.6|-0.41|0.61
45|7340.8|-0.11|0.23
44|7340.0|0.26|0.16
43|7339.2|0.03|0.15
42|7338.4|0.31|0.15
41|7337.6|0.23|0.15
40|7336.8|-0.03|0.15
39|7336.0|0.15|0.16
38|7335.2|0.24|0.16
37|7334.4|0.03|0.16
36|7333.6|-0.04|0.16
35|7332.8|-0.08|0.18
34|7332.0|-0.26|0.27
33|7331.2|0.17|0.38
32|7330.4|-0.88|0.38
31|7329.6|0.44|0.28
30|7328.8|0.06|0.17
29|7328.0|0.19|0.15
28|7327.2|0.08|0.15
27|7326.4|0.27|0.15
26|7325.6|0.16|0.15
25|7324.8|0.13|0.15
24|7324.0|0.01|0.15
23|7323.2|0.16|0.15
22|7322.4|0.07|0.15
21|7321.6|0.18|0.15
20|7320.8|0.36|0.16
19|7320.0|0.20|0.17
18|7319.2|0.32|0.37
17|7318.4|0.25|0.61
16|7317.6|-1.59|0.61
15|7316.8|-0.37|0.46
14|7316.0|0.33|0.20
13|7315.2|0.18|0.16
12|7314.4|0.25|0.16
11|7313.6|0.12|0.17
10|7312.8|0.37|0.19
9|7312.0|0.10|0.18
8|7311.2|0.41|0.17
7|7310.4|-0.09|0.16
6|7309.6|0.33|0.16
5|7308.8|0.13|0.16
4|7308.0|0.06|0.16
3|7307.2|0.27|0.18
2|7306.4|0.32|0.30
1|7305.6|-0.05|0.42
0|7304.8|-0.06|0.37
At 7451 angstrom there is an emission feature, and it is H-gamma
